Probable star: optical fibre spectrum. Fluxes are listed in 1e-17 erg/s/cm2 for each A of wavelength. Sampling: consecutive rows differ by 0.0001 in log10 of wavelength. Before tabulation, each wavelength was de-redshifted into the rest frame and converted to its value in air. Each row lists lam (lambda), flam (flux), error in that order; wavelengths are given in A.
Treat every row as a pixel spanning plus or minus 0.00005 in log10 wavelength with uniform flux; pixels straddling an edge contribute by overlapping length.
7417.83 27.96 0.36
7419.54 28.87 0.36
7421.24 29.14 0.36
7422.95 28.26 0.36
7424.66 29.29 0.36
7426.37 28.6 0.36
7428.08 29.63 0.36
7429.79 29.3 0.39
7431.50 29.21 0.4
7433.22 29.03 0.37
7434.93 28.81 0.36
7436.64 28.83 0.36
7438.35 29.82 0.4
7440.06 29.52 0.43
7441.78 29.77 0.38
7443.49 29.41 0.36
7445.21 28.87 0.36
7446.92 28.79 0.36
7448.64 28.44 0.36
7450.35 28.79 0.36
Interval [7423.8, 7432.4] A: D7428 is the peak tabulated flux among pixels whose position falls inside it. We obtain 29.63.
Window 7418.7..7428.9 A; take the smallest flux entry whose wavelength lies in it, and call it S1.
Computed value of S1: 28.26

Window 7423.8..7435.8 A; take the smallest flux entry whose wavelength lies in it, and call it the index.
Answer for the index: 28.6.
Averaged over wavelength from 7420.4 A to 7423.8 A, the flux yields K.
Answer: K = 28.7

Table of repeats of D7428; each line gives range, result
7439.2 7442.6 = 29.77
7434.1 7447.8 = 29.82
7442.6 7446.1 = 29.41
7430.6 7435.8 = 29.21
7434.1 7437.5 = 28.83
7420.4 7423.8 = 29.14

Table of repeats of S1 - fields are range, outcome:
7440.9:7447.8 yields 28.79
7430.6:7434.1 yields 29.03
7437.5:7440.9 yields 29.52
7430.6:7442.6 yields 28.81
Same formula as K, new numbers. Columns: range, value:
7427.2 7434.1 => 29.3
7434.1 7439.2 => 29.2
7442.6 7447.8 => 29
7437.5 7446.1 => 29.5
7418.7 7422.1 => 29.1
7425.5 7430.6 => 29.2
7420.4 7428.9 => 29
